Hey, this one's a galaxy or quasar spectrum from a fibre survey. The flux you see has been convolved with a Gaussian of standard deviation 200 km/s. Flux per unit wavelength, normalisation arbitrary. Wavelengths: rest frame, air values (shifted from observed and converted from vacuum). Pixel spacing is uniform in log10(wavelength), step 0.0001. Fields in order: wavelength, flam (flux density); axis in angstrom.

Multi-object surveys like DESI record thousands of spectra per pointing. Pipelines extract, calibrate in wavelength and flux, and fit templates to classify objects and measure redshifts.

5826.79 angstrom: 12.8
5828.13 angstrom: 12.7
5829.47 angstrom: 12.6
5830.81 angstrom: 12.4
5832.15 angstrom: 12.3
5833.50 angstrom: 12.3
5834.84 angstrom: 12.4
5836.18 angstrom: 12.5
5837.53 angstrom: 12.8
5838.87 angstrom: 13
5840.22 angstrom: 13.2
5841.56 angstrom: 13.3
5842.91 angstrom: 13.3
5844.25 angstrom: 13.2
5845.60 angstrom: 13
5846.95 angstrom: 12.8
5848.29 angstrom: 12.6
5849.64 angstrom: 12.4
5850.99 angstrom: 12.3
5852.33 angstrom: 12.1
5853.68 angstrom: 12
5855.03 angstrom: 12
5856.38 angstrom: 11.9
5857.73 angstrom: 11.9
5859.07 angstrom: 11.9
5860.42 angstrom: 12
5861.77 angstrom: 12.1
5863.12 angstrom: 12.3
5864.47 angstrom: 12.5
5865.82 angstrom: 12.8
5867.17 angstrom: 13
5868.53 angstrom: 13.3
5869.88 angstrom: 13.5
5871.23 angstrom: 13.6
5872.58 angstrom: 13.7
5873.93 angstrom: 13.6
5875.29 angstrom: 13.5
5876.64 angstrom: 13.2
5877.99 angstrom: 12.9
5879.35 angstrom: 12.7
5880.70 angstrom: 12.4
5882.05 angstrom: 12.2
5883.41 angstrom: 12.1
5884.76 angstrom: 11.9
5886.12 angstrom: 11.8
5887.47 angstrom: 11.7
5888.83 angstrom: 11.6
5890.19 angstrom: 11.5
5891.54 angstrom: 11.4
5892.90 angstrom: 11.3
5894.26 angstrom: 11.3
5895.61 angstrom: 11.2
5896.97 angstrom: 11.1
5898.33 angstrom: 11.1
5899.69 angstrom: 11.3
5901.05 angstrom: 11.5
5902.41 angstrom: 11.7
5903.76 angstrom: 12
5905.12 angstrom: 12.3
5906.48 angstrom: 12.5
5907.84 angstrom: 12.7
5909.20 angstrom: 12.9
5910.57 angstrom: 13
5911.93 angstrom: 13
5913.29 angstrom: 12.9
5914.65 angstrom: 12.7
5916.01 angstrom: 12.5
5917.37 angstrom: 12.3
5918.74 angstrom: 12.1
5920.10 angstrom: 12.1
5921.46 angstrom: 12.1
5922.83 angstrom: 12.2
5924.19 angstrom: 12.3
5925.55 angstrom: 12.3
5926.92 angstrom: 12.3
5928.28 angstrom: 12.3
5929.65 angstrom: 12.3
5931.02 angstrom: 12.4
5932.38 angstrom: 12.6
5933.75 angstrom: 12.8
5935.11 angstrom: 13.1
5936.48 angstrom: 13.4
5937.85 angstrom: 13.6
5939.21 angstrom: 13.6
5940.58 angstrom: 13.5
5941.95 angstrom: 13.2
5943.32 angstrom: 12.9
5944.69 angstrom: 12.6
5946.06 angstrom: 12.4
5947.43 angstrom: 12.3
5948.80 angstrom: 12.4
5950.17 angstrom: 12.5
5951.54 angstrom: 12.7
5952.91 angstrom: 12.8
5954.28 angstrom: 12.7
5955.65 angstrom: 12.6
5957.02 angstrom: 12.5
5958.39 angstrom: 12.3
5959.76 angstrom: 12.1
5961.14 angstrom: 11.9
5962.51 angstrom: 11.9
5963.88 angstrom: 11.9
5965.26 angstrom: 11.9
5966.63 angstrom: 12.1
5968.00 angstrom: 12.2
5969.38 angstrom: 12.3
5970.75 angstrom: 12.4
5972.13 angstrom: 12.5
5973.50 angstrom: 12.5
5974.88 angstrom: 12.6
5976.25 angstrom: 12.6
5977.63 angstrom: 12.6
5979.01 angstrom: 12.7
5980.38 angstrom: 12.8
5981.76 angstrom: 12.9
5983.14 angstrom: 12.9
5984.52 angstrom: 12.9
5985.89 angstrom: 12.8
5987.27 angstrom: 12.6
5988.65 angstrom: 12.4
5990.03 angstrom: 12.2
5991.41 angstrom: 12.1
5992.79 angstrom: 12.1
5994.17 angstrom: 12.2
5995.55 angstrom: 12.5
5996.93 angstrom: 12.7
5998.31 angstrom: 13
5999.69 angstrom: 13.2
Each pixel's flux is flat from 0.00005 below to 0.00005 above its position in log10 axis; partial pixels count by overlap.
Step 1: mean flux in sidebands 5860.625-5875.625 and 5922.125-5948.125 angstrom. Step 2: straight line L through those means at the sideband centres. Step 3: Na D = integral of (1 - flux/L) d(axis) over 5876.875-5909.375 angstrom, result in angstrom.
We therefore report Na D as 2.6 angstrom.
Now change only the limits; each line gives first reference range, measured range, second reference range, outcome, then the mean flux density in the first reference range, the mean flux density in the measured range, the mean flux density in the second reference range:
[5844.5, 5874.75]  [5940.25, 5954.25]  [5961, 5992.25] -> -0.3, 12.6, 12.7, 12.4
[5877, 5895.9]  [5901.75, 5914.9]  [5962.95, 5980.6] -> -0.6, 11.9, 12.6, 12.4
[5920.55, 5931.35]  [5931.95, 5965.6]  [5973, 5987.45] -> -0.5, 12.3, 12.7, 12.7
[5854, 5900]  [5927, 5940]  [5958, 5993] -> -0.6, 12.2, 12.9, 12.4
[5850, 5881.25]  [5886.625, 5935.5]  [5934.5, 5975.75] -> 1.9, 12.7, 12.1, 12.6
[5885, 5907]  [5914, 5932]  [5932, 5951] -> 0.1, 11.6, 12.3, 12.9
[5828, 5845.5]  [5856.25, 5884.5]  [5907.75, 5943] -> 0.1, 12.8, 12.7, 12.7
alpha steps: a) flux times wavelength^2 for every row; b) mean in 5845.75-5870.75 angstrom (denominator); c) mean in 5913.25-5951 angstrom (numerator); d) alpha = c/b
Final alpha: 1.04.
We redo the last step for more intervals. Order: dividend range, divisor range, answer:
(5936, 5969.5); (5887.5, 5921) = 1.06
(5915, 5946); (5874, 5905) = 1.08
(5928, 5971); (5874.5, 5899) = 1.08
